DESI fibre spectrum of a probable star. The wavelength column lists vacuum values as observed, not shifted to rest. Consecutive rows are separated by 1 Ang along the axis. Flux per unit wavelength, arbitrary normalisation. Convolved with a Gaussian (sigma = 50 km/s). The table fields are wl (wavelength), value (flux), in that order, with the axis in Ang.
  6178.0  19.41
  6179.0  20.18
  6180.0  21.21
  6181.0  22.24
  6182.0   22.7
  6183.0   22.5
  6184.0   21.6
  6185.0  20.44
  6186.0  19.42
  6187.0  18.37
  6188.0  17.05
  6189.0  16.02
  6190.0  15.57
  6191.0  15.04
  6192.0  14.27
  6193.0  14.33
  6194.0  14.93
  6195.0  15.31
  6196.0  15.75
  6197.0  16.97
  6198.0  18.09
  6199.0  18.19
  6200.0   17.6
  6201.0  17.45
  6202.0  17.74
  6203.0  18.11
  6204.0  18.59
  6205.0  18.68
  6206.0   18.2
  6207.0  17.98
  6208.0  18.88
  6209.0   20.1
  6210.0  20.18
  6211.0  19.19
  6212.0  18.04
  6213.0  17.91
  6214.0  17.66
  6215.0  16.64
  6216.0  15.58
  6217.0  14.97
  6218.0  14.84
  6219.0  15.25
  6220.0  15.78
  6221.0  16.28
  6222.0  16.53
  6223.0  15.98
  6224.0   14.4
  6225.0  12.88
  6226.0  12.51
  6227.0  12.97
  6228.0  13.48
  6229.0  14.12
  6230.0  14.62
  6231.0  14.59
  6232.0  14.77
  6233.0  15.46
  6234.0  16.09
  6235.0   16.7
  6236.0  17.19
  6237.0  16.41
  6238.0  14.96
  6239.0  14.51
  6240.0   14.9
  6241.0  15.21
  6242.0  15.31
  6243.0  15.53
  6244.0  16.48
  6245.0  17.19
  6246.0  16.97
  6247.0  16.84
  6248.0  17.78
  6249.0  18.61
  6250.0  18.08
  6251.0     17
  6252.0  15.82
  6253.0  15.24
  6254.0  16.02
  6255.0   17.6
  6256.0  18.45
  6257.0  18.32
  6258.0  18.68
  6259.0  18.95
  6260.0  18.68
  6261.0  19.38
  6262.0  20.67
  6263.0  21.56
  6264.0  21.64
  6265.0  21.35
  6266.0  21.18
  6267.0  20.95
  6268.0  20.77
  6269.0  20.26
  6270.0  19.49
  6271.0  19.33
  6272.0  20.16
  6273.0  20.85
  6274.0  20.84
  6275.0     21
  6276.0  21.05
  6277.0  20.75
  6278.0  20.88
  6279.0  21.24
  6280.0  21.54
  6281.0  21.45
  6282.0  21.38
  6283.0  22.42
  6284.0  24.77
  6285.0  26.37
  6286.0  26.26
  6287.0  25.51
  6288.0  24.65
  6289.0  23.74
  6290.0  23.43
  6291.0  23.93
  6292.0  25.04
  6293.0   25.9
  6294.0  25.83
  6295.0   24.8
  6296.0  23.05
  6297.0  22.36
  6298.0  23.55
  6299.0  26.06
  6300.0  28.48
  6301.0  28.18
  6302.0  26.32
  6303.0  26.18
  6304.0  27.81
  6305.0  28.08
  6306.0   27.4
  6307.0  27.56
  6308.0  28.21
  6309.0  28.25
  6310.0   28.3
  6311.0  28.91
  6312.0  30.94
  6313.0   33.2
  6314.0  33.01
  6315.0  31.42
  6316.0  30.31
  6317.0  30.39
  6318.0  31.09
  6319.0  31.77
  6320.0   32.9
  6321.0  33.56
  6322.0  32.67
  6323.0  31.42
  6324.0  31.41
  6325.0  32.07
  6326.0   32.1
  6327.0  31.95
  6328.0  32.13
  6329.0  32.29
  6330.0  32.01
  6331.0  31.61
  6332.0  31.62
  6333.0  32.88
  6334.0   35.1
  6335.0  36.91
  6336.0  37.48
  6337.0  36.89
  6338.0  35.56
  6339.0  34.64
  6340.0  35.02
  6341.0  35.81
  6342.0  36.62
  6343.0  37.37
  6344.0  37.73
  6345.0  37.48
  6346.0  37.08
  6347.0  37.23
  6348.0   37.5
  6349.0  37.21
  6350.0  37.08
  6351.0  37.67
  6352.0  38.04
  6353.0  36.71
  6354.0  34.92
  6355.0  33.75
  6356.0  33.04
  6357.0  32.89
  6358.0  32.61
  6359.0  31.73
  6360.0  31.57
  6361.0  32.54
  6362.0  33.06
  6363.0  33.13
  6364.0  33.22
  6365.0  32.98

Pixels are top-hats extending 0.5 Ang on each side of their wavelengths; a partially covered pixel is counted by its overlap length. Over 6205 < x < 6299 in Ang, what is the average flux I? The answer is 18.9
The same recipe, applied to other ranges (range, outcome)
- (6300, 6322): 29.7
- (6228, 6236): 15.2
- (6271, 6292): 22.6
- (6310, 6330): 31.7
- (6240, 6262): 17.3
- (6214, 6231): 14.9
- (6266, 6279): 20.6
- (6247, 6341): 25.7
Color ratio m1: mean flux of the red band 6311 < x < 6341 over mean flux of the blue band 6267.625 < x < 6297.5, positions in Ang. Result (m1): 1.45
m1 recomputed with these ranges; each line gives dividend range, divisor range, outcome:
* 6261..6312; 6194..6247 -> 1.46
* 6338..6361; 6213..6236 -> 2.34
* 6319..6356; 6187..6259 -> 2.11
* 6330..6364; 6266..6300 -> 1.54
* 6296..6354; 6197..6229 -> 1.93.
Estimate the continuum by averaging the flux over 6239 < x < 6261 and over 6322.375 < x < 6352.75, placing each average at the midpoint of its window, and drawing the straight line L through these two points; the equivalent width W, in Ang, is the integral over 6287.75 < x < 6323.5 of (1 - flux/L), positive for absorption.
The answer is 0.6 Ang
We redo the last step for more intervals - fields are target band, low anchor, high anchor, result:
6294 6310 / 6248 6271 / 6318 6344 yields 0.78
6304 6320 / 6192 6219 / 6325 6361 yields 0.50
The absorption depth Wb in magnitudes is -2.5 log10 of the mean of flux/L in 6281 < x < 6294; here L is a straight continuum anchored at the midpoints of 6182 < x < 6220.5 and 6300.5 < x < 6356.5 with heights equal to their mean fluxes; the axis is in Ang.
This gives 0.15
